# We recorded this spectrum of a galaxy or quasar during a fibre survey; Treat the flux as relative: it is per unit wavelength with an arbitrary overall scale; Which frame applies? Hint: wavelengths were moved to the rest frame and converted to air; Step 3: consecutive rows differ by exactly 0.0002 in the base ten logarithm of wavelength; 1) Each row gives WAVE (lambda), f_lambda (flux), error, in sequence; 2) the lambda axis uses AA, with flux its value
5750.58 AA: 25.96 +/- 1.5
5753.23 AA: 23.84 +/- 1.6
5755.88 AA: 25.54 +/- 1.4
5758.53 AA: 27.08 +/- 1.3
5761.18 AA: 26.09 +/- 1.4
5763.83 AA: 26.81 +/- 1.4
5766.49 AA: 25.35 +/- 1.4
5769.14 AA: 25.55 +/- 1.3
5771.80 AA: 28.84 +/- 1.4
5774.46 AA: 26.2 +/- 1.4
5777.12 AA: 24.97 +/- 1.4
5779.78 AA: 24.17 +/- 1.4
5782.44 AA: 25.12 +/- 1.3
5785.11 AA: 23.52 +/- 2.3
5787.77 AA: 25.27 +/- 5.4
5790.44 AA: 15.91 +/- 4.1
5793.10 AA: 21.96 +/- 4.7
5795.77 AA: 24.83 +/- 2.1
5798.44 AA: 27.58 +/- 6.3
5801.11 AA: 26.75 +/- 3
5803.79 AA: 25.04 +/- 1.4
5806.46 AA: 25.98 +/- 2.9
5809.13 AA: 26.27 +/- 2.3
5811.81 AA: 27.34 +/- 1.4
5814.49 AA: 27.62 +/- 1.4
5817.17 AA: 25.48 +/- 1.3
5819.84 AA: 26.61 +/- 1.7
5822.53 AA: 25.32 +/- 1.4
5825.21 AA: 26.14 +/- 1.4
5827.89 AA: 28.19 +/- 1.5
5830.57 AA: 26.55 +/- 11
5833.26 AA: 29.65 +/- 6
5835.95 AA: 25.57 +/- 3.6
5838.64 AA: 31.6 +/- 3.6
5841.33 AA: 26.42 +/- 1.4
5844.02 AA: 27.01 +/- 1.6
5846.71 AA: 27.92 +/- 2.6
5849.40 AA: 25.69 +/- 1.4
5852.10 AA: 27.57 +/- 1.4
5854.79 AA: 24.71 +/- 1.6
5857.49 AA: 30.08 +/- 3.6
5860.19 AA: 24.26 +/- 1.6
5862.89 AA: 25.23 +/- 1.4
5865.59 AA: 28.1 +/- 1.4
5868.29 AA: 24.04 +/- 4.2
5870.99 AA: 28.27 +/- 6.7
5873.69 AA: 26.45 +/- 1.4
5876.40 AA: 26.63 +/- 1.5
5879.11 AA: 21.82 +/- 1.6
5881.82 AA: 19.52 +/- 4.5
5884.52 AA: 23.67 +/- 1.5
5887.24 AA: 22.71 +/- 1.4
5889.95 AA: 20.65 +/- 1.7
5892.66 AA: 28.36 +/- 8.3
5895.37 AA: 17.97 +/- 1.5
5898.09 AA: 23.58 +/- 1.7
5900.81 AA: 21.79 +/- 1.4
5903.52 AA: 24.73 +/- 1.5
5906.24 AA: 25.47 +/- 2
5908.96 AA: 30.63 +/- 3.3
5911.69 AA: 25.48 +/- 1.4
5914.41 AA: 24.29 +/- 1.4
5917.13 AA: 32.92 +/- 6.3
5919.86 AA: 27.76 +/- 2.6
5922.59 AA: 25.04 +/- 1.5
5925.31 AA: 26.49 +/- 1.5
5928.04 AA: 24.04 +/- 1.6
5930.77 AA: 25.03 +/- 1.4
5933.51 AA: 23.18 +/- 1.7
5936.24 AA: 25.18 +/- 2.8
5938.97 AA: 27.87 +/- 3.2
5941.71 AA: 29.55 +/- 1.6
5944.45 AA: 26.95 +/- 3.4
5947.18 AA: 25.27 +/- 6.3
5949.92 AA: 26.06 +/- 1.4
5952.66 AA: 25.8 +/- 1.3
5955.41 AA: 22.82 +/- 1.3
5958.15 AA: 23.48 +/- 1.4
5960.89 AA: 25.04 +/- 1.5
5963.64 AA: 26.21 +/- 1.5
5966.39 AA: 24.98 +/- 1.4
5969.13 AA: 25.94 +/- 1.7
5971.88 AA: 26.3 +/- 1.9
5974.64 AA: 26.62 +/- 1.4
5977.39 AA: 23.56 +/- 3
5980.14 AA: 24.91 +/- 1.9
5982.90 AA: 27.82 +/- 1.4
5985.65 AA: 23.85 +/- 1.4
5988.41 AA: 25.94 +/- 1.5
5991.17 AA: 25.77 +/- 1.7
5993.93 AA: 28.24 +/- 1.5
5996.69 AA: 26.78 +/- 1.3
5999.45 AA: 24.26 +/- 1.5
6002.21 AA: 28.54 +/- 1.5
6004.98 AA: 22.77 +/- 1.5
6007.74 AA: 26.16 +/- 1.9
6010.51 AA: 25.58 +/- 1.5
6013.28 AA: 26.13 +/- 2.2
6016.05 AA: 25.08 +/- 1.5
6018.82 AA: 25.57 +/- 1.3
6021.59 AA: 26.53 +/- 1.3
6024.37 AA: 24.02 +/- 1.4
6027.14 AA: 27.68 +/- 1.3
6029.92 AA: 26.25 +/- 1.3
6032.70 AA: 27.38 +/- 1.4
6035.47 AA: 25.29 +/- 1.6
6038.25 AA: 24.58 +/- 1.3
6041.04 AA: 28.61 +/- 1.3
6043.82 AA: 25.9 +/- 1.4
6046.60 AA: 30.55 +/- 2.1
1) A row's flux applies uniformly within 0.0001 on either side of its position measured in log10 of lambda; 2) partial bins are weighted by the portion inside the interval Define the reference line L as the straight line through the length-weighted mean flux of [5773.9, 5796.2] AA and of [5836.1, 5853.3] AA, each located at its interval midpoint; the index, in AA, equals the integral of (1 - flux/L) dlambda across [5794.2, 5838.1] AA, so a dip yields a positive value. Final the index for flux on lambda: -1.84 AA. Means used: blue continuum 23.4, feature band 26.6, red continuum 27.6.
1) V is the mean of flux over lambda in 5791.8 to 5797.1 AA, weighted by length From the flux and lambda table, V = 23.4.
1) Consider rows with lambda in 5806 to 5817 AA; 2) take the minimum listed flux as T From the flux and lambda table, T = 25.98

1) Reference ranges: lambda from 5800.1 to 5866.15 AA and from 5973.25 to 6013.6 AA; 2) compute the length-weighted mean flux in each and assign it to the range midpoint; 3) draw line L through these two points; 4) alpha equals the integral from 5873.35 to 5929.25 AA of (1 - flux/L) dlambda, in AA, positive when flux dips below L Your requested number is 3.5 AA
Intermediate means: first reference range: 26.8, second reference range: 25.8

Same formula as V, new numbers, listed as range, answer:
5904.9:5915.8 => 26.5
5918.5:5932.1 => 25.7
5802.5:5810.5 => 25.8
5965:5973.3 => 25.7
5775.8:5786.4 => 24.4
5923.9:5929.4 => 25.3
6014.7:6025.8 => 25.3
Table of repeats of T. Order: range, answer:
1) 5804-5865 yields 24.26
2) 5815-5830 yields 25.32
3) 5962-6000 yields 23.56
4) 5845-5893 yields 19.52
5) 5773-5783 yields 24.17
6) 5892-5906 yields 17.97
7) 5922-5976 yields 22.82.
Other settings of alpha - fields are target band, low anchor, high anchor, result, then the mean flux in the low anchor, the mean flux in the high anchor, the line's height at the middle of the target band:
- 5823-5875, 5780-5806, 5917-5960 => -4.69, 24.1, 25.9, 24.8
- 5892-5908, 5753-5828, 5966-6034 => 1.29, 25.5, 25.9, 25.7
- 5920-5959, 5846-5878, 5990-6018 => 0.92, 26.5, 25.9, 26.2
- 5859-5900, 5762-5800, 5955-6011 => 1.78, 24.8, 25.6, 25.1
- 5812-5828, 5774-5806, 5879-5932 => -1.39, 24.3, 24.7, 24.4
